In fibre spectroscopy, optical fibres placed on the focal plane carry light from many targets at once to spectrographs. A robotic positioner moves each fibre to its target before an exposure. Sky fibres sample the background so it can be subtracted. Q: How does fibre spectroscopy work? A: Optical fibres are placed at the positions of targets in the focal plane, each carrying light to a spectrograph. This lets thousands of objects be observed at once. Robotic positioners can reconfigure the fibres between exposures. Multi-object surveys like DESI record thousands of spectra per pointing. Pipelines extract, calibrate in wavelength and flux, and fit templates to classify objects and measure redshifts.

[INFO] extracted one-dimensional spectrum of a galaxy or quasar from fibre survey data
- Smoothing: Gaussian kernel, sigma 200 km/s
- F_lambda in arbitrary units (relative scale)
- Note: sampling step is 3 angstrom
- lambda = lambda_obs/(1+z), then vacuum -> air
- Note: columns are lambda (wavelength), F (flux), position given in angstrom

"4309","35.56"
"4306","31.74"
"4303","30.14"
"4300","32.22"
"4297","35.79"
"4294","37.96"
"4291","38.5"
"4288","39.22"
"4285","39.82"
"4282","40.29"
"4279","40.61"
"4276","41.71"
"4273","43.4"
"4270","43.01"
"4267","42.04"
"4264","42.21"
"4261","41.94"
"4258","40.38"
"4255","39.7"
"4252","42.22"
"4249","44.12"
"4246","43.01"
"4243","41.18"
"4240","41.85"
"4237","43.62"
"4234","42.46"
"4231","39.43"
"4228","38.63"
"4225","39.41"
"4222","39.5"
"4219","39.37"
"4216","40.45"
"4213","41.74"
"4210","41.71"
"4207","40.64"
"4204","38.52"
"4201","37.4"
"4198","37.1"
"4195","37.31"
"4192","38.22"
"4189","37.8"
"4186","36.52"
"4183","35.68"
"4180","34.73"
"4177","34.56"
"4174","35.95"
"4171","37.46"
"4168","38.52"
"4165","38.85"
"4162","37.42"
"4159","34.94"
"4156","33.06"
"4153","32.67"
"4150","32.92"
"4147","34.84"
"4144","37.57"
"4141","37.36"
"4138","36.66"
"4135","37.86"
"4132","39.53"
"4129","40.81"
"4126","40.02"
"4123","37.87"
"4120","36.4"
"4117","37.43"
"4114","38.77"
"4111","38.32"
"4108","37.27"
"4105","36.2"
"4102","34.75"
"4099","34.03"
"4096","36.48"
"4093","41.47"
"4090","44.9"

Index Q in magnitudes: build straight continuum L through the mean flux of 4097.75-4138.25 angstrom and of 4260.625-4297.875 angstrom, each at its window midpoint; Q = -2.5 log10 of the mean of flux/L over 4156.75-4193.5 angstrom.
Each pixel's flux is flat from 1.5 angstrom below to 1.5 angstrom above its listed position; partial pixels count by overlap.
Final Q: 0.06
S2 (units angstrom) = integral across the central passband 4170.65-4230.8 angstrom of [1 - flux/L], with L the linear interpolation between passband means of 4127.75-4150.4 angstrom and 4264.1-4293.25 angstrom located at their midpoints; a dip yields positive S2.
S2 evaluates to 1.2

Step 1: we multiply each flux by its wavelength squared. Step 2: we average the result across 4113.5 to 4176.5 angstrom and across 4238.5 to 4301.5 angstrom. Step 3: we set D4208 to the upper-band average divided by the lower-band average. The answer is 1.16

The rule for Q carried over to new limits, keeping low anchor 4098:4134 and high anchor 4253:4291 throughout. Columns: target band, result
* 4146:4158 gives 0.154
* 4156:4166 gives 0.066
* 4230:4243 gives -0.041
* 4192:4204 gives 0.054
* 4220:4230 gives 0.024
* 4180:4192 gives 0.074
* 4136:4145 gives 0.029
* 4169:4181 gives 0.091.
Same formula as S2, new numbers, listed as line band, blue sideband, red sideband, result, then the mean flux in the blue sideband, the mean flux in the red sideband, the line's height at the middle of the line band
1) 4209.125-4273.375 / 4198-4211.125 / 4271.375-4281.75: -1.4 angstrom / 39.2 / 41.7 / 40.5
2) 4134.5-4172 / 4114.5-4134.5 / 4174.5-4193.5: 1.4 angstrom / 38.6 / 36.2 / 37.5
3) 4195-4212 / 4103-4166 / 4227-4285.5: 0.3 angstrom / 37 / 41.6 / 39.6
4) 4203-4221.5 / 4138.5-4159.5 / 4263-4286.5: -1.0 angstrom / 34.8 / 41.6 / 38.3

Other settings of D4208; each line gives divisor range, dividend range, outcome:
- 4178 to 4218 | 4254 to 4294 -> 1.11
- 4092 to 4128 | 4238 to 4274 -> 1.21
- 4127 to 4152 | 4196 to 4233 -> 1.10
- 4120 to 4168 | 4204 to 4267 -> 1.17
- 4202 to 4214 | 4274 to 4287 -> 1.04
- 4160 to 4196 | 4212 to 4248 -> 1.14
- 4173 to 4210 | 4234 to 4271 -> 1.16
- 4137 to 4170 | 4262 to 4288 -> 1.22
